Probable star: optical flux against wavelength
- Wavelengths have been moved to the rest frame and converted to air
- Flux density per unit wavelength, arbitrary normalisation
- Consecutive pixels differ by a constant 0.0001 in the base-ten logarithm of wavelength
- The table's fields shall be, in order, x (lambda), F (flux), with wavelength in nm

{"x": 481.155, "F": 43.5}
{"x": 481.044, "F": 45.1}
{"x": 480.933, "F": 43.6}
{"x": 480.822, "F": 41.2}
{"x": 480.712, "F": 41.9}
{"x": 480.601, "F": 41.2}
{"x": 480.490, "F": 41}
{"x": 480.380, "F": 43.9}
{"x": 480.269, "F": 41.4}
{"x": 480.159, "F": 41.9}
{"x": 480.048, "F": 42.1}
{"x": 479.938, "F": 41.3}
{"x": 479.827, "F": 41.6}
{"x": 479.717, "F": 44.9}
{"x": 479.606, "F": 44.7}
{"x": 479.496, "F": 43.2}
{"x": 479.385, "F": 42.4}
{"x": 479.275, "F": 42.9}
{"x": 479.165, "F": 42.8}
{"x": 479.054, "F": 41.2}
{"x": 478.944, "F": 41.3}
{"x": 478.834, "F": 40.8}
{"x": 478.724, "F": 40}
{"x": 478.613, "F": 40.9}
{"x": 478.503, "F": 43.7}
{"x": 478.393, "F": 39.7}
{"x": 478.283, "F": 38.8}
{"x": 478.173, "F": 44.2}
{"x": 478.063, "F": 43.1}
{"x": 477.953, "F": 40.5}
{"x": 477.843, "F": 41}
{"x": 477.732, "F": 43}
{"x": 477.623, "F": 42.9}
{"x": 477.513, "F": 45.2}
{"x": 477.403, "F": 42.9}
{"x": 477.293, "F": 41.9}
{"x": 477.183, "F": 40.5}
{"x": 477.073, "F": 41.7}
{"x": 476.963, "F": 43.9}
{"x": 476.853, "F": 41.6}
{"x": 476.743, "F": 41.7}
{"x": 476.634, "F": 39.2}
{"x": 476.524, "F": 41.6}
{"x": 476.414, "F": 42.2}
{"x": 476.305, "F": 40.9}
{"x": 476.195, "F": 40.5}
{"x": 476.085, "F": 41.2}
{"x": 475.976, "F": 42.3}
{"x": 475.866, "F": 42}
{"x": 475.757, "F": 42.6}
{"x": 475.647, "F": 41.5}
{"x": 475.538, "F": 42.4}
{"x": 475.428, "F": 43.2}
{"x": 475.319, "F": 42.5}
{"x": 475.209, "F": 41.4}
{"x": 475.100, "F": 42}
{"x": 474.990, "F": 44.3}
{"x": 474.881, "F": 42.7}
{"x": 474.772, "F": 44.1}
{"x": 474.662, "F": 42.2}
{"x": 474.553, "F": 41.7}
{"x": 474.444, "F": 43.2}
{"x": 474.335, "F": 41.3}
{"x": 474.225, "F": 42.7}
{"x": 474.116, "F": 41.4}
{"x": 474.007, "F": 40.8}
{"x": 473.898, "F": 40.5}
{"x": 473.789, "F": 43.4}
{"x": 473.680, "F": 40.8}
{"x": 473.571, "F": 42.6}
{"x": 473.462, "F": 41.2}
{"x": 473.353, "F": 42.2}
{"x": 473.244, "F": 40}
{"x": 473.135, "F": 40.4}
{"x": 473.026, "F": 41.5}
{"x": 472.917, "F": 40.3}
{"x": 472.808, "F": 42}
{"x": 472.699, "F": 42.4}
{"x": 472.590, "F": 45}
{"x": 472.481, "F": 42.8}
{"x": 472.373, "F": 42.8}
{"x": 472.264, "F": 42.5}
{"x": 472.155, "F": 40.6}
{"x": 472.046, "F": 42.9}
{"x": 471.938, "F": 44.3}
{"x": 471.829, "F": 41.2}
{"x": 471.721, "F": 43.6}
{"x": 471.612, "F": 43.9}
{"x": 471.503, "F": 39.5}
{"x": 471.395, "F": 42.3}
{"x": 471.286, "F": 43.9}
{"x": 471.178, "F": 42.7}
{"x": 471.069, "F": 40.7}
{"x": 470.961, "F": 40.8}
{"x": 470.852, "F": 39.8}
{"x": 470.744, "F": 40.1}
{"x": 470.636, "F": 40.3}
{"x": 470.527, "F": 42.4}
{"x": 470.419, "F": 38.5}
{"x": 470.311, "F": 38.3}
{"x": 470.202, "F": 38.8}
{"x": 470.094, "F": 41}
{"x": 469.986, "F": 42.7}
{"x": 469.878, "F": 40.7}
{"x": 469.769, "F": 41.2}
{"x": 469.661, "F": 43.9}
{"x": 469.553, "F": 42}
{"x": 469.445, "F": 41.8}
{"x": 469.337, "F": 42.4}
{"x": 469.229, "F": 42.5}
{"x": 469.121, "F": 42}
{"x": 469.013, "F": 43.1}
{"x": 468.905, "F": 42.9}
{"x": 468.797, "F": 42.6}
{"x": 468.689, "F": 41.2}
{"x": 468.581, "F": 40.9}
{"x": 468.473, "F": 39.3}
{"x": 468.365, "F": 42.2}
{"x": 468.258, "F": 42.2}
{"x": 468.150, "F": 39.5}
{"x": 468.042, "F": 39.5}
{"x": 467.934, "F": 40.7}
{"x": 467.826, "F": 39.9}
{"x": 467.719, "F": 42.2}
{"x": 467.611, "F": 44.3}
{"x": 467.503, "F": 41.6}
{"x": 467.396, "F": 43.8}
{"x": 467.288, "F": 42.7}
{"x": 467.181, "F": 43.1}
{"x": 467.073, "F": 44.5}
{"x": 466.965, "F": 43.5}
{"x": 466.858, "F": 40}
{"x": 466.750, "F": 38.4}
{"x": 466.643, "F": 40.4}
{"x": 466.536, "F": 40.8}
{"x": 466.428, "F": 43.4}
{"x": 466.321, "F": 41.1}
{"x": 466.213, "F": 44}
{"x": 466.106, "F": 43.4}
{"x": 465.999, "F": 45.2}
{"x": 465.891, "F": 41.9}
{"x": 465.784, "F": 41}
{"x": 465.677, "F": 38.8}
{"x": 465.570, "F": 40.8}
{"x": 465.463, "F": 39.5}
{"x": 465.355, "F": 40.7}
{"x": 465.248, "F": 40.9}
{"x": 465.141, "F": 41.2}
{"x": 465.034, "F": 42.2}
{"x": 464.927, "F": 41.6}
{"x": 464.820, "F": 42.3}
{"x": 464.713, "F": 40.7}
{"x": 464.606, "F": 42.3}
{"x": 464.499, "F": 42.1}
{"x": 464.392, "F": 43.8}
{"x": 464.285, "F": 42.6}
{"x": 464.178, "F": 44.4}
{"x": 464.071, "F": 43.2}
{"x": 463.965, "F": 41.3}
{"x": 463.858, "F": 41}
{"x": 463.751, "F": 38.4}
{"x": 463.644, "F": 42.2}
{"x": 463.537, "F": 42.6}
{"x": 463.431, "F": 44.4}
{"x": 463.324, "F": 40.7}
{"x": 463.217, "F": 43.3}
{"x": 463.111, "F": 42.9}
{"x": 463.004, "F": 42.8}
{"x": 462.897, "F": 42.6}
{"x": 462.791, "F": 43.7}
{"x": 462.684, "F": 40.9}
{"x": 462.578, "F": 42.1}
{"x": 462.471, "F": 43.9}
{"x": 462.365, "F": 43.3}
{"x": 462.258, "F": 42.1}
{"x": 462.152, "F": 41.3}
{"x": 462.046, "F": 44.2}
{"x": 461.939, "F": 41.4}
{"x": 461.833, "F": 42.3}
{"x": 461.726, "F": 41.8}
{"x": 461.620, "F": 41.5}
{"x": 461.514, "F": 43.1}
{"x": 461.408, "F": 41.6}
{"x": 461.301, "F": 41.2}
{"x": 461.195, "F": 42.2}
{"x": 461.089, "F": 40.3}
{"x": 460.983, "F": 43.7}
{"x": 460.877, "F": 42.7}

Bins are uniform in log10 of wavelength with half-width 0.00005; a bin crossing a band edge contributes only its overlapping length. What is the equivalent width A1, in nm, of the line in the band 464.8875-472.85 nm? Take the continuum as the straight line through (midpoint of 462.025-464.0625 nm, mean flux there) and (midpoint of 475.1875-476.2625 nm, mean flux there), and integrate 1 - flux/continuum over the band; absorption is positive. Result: 0.08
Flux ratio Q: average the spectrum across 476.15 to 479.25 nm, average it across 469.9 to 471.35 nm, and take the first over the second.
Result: 1.0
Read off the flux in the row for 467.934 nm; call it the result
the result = 40.7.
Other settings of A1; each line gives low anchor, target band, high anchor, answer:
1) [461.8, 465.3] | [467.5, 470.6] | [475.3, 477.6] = 0.056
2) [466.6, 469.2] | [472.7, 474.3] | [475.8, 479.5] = 0.012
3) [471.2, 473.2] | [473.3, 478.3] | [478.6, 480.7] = 0.018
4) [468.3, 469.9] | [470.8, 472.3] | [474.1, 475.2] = 0.006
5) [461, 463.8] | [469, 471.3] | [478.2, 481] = 0.046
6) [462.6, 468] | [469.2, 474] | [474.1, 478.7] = 0.042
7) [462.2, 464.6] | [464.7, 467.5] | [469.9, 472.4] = 0.022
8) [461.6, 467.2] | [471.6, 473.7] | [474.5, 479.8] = -0.002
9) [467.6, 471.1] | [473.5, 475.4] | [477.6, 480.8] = -0.028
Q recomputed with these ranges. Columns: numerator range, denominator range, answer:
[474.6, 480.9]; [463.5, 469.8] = 1.01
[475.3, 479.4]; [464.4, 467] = 1.01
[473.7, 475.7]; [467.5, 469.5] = 1.02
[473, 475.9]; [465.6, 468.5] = 1.01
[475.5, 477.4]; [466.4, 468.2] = 1.00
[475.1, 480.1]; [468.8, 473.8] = 1.01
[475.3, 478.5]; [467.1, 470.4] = 1.01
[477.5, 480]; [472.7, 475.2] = 1.01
